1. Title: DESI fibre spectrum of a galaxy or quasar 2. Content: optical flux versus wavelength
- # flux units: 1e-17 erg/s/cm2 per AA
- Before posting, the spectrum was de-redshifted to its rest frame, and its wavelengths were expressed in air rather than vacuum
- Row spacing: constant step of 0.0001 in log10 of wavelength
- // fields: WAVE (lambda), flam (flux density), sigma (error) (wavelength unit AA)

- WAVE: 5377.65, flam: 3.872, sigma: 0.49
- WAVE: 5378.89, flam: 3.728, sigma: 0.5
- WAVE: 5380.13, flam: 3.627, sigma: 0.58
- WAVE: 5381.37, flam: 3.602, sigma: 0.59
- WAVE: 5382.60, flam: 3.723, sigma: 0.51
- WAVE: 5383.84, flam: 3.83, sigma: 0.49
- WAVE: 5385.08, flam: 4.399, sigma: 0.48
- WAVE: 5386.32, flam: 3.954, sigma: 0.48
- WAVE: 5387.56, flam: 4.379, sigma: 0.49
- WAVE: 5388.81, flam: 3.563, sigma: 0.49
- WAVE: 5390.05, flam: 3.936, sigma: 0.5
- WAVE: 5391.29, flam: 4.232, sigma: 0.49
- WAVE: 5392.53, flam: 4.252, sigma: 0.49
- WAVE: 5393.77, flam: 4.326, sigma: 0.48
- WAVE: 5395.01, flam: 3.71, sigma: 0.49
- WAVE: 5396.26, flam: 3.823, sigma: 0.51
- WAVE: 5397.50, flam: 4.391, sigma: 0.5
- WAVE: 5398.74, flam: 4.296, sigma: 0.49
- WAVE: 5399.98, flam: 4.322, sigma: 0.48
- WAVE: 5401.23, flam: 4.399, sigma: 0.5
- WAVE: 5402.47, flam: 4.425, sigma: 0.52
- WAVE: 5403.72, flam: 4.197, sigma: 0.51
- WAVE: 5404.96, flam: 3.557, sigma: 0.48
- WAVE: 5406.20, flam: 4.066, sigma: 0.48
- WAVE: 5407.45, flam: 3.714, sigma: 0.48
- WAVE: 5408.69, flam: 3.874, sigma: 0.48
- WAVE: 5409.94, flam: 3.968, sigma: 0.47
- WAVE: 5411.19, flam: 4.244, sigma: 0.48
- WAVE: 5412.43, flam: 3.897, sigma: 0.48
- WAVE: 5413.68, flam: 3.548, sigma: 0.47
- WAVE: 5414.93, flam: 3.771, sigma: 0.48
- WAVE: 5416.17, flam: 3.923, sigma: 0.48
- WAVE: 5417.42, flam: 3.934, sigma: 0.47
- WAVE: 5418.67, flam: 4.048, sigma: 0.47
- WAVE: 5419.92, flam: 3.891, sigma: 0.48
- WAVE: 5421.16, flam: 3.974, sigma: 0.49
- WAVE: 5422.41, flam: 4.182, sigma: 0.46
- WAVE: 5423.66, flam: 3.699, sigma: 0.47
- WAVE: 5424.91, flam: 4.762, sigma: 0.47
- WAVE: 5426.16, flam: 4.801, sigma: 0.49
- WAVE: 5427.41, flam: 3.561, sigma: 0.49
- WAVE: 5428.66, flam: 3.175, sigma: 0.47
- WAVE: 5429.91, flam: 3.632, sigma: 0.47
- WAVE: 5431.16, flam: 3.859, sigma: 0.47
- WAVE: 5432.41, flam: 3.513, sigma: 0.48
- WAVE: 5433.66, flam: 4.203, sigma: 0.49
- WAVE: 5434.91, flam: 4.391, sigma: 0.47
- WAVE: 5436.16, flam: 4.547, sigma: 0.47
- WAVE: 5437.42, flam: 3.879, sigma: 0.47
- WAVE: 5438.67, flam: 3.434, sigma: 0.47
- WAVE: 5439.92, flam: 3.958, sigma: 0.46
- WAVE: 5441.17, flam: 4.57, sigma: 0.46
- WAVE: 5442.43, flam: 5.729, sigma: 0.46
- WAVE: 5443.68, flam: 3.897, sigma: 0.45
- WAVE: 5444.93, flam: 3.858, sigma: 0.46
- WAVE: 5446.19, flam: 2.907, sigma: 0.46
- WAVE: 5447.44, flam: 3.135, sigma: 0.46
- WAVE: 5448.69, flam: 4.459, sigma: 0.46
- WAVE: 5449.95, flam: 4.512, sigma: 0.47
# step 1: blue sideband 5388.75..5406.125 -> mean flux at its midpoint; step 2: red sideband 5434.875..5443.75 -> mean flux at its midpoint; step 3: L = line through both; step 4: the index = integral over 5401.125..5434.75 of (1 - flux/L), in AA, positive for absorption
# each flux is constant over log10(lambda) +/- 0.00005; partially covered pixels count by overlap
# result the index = 2.1 AA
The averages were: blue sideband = 4.12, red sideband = 4.32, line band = 3.96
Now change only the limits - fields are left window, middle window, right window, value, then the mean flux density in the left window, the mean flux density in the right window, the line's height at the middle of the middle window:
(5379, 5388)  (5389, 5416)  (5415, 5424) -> -0.71 AA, 3.91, 3.95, 3.93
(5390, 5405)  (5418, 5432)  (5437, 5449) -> 0.34 AA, 4.18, 3.97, 4.05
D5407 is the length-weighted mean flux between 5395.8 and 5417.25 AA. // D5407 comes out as 4.02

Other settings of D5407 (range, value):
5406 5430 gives 3.94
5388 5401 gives 4.1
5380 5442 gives 4.01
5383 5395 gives 4.07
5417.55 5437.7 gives 4.01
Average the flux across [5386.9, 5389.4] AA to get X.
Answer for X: 3.96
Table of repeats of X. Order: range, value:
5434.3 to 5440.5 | 4.04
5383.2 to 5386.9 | 4.06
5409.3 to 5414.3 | 3.91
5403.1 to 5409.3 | 3.89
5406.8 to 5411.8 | 3.94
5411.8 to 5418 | 3.82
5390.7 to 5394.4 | 4.27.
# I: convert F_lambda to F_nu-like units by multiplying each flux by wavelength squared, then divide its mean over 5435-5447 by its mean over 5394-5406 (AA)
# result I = 1.00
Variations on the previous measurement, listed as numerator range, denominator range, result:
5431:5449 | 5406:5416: 1.05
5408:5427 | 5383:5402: 0.99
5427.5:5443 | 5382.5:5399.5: 1.01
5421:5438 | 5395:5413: 0.99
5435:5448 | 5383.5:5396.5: 1.01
